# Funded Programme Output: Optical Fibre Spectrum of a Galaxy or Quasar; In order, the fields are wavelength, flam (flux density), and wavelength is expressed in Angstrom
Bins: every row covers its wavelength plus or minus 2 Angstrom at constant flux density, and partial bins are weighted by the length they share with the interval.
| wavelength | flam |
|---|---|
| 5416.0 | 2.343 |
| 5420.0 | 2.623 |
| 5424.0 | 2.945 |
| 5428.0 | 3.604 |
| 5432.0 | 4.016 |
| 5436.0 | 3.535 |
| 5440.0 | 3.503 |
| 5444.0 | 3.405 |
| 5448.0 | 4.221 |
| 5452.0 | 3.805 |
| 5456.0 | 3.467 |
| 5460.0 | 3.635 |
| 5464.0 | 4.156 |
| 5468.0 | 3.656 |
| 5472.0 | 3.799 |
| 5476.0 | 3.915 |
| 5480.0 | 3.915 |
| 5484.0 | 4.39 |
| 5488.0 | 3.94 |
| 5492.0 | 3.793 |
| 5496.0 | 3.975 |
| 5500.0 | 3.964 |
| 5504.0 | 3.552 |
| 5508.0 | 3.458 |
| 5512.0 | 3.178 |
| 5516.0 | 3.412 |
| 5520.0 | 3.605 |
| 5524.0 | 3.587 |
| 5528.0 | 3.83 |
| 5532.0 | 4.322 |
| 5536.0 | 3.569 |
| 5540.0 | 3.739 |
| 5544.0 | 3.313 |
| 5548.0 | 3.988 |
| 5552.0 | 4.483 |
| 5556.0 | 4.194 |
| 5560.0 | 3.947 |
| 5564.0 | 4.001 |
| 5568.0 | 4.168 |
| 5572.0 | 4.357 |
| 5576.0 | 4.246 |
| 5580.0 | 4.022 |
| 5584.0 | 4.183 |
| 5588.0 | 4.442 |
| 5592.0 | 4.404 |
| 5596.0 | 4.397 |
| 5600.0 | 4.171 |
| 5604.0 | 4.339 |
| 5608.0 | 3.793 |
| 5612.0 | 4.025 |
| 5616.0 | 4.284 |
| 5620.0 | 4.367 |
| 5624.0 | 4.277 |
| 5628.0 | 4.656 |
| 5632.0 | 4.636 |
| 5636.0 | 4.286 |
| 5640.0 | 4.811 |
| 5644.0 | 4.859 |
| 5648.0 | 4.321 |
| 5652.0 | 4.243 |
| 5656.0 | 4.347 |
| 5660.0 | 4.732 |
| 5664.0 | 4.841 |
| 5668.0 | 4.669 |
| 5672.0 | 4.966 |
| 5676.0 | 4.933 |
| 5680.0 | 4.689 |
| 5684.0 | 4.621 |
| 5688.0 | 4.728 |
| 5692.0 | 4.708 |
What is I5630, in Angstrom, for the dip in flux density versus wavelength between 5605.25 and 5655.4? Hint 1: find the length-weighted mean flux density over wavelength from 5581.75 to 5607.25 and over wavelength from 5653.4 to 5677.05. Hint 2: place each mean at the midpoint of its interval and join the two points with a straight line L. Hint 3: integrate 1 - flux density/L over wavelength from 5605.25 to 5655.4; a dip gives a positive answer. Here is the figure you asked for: 1.52 Angstrom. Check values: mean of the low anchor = 4.29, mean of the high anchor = 4.73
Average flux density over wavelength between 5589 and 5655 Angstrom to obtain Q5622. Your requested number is 4.37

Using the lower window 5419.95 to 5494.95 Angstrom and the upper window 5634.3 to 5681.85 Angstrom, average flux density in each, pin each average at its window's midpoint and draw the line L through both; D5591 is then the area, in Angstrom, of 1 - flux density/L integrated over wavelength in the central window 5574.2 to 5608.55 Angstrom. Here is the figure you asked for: 0.8 Angstrom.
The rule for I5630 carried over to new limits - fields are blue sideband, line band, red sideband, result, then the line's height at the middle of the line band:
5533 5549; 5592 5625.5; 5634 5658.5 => -0.2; 4.19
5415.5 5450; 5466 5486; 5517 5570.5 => -1.9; 3.59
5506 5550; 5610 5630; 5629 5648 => 0.6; 4.45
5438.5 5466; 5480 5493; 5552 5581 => -0.6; 3.87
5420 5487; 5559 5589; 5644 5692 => 0.5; 4.24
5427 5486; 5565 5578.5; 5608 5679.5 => 0.1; 4.25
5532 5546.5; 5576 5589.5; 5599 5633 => -0.7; 4.01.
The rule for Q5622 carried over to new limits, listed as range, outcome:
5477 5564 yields 3.82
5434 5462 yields 3.65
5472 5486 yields 4.03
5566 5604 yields 4.27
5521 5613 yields 4.06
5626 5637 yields 4.55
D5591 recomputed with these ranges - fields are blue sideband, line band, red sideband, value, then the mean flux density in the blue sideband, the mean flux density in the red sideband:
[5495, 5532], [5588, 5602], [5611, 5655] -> -0.5 Angstrom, 3.65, 4.44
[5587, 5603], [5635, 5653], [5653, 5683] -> 0.3 Angstrom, 4.35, 4.72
